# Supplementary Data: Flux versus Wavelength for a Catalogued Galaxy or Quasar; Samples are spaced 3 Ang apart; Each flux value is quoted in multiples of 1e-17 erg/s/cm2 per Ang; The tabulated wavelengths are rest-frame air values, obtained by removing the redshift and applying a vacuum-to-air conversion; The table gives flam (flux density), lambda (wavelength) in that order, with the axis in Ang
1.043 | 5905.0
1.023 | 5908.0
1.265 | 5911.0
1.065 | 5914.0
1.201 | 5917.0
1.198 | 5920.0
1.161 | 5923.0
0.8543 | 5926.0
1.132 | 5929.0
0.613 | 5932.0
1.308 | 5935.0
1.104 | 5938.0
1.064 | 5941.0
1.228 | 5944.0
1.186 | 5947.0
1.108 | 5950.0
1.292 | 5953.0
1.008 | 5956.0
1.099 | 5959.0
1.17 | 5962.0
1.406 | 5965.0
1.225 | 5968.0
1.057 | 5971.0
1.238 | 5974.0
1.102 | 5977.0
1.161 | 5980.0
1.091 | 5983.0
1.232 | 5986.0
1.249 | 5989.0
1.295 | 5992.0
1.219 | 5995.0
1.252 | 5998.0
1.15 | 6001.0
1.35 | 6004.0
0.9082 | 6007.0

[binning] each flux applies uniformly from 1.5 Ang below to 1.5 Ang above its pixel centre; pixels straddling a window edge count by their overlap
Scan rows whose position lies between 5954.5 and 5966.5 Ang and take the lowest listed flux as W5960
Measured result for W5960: 1.008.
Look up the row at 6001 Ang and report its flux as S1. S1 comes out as 1.15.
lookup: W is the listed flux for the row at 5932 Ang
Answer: 0.613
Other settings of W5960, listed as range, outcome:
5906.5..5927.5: 0.8543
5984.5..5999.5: 1.219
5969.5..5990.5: 1.057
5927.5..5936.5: 0.613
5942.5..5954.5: 1.108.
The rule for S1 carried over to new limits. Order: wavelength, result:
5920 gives 1.198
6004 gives 1.35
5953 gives 1.292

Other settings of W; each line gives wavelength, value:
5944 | 1.228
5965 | 1.406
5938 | 1.104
